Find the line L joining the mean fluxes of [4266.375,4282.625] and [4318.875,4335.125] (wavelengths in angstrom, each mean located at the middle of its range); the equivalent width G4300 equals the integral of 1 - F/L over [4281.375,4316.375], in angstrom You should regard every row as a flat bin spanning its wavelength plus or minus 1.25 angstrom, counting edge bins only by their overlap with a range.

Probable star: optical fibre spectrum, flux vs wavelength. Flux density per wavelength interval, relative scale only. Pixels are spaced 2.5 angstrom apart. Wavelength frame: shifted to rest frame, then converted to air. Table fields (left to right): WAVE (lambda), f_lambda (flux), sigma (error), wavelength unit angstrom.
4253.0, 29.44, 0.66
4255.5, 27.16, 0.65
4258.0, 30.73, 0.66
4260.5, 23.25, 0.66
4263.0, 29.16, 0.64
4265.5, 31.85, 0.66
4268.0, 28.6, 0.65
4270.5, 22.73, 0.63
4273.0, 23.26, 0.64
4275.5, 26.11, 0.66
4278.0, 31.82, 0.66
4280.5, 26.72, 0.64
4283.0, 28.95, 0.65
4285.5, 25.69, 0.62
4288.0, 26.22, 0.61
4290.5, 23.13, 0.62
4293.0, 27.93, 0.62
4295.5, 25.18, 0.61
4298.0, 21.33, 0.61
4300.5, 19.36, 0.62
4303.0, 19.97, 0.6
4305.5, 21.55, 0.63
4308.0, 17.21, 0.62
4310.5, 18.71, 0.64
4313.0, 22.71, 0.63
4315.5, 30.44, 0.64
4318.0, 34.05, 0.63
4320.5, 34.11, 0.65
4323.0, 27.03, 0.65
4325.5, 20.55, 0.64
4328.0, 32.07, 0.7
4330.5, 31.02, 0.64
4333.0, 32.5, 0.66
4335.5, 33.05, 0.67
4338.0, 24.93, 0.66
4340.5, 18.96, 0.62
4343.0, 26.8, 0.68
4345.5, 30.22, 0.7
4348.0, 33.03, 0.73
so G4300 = 5.9 angstrom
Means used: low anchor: 26.8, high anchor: 29.8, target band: 23.4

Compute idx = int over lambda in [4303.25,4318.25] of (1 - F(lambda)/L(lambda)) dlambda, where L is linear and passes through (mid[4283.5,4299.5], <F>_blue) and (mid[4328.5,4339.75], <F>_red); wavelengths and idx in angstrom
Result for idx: 2.29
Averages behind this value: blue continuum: 25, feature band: 23.2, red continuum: 30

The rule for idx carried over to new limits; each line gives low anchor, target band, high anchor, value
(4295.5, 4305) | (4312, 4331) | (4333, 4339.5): -2.3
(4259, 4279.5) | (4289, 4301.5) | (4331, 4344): 1.7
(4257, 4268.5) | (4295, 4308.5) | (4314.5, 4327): 3.9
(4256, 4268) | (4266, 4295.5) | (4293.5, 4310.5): -1.9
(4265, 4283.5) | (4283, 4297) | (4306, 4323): 0.5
